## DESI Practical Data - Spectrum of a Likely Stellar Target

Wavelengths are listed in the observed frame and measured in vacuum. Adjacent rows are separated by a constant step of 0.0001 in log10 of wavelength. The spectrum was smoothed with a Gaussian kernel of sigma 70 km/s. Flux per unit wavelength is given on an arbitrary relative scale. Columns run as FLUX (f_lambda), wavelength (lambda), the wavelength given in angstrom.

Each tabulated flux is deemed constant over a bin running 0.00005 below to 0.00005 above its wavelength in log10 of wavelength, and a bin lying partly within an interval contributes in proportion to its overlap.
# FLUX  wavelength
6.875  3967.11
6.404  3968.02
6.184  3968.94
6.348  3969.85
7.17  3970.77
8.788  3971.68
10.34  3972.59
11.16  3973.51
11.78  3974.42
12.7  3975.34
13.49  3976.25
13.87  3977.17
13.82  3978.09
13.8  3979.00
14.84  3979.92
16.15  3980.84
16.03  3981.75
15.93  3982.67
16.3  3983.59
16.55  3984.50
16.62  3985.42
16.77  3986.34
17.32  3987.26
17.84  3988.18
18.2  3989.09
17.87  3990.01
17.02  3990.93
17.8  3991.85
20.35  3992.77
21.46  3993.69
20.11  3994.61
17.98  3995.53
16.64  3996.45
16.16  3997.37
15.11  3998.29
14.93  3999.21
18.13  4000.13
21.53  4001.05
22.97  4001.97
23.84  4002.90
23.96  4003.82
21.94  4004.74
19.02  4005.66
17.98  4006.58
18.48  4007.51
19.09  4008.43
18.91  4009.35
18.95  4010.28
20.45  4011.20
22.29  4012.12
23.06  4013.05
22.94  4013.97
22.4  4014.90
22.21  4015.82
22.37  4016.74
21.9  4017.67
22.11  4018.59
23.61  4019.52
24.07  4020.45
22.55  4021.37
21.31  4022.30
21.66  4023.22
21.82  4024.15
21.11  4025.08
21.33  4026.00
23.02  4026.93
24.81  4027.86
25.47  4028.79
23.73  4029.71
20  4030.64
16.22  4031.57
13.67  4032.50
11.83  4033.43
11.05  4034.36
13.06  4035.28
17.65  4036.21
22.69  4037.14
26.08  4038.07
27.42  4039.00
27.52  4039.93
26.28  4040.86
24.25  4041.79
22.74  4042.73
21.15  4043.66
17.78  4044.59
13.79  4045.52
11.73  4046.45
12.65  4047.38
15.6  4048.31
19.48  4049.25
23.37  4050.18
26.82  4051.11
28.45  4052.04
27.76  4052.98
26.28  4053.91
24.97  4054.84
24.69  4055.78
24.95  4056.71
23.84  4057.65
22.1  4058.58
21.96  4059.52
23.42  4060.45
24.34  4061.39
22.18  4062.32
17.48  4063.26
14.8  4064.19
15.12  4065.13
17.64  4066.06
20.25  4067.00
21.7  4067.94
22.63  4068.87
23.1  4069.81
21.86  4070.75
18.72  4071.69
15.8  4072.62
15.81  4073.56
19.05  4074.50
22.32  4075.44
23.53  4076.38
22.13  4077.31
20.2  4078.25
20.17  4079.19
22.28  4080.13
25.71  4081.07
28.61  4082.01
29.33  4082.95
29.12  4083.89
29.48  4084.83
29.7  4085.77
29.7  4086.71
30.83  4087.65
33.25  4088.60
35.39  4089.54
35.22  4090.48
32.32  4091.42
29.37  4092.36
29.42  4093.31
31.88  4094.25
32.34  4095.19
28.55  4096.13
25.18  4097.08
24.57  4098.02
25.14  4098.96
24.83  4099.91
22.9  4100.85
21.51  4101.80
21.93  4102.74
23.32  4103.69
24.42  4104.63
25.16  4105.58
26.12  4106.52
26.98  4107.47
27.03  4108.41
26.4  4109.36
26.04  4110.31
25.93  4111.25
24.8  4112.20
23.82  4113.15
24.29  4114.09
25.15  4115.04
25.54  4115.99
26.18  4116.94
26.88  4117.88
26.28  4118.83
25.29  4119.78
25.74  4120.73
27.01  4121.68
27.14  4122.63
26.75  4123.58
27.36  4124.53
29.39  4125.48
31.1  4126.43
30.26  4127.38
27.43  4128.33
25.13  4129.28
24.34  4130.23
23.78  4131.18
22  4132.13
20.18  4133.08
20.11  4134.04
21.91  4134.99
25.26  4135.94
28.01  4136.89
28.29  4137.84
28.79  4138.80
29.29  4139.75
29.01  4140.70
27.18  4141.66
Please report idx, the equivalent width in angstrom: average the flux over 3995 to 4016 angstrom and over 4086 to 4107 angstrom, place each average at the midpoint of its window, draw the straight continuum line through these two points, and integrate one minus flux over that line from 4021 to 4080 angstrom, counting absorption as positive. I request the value 7.1 angstrom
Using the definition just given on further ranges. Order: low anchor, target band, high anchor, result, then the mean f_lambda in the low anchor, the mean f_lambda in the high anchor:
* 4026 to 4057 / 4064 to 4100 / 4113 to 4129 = -1.5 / 21.1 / 26.8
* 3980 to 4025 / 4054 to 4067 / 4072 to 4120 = 1.2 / 19.6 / 26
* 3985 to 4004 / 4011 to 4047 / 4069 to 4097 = 0.9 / 18.6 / 26.3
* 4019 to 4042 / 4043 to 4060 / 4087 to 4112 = 1.2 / 21.3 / 27.5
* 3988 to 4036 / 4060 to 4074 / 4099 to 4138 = 1.9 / 19.9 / 25.4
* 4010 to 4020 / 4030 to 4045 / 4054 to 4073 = 1.1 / 22.1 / 21.2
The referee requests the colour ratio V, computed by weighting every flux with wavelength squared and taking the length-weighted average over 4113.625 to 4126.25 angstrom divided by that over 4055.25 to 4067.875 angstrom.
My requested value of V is 1.30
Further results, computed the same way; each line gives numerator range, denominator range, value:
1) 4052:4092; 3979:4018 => 1.32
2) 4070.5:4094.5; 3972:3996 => 1.72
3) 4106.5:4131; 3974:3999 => 1.72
